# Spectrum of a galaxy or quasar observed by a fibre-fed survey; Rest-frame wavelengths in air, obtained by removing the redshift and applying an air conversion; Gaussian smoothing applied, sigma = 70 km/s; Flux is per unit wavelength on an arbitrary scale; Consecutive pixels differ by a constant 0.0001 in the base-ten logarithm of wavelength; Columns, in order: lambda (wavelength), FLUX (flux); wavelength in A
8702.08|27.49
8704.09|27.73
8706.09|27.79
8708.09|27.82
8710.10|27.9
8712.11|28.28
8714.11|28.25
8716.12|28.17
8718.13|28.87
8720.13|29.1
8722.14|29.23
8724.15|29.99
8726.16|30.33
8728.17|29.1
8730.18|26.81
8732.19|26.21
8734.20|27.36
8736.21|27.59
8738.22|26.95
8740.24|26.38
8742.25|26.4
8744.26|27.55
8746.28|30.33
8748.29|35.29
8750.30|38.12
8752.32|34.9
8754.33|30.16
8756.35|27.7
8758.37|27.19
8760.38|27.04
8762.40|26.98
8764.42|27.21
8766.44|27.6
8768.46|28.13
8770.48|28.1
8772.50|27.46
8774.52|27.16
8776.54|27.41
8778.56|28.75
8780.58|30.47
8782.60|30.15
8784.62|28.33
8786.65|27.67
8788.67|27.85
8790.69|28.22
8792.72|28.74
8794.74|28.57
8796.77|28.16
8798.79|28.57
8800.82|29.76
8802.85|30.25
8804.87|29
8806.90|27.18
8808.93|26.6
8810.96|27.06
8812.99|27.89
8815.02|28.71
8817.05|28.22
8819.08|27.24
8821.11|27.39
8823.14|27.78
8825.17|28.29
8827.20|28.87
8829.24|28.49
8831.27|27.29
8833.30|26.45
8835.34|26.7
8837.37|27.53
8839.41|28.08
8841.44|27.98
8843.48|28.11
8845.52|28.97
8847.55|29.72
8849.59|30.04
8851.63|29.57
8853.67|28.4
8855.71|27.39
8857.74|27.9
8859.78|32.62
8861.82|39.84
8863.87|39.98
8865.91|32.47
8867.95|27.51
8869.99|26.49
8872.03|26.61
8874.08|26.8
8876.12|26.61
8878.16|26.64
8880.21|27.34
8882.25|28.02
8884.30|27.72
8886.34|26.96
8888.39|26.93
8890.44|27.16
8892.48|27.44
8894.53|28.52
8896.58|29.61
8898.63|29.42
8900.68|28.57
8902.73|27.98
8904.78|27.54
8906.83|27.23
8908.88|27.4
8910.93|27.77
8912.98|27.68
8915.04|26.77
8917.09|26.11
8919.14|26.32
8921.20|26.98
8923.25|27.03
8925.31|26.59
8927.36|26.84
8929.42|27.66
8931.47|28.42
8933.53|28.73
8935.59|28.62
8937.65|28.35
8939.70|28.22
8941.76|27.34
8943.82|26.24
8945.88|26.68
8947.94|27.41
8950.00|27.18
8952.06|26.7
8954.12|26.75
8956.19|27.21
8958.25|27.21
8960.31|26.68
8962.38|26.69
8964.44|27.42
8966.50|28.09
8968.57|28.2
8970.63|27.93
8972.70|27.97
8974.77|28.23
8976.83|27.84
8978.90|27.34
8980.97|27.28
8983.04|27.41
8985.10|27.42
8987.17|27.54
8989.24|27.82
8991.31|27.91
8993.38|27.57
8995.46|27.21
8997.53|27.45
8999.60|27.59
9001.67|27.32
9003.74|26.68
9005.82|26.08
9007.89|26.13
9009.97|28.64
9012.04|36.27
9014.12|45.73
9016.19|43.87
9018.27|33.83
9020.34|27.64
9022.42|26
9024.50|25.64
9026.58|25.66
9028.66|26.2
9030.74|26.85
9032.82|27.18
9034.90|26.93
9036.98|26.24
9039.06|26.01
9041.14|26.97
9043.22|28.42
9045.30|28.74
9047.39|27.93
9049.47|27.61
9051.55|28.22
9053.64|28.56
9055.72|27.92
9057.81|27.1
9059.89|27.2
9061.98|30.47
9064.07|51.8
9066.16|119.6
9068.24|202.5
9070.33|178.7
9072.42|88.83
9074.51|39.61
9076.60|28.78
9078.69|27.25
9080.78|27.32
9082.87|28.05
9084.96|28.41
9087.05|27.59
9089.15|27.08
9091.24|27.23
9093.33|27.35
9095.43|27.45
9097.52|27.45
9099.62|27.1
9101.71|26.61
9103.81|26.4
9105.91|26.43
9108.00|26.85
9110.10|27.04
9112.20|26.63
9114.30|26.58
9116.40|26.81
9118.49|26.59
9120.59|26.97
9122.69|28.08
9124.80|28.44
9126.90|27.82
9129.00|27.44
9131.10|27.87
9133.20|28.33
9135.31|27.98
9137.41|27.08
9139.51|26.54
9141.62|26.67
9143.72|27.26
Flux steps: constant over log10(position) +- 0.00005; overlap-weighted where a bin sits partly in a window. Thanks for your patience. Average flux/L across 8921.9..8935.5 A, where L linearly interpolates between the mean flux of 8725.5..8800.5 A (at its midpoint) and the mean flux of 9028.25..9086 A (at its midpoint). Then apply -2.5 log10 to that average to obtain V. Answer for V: 0.36 mag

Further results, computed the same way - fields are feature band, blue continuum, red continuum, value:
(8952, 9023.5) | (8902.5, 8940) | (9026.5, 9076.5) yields 0.312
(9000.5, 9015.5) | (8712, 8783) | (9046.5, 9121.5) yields 0.238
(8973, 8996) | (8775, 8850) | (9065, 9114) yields 0.422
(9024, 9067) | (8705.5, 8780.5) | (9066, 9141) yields 0.173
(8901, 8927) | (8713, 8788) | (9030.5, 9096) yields 0.329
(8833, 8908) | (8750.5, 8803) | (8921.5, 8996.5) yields -0.026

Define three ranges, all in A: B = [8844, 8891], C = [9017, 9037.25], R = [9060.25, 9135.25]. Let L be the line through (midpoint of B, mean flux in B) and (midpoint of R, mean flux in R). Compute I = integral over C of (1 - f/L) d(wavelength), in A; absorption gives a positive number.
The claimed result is 5.6 A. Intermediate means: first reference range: 29.2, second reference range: 41.8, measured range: 27.4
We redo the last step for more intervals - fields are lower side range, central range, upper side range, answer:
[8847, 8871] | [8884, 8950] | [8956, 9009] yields 3.9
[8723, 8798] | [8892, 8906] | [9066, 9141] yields 2.0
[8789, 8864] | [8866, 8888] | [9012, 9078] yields 3.6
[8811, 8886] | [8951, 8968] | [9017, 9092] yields 4.2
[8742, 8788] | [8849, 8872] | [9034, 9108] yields 1.6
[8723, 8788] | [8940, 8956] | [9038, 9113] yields 4.2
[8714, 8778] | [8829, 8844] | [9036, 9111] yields 2.2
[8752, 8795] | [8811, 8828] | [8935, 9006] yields 0.1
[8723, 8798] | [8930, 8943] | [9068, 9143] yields 1.8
